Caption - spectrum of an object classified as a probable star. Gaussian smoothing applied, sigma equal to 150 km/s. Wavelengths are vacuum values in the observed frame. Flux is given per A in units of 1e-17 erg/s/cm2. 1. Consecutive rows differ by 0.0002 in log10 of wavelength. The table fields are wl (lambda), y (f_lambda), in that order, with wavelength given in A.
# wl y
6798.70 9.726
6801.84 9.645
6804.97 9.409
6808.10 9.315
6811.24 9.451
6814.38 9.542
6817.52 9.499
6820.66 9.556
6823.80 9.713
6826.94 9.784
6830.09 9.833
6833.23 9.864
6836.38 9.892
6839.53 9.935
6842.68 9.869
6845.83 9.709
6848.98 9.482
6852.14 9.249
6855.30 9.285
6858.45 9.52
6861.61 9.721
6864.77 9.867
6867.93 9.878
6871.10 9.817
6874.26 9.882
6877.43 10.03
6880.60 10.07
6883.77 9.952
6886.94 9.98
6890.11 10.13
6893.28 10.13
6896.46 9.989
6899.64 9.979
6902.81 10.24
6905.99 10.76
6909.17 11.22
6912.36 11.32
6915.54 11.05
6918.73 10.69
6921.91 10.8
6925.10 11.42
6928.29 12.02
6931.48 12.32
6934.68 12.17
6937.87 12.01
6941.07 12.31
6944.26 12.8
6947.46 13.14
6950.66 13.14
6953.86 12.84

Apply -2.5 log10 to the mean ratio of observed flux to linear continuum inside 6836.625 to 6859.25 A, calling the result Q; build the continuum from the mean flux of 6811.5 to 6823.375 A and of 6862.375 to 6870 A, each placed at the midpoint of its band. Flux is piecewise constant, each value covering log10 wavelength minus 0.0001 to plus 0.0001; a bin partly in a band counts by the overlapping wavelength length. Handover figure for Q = 0.015 mag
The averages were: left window 9.54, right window 9.85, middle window 9.6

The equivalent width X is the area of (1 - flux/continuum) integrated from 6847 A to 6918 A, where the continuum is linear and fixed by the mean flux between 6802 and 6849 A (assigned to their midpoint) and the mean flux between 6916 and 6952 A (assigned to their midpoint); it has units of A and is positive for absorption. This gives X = 5.4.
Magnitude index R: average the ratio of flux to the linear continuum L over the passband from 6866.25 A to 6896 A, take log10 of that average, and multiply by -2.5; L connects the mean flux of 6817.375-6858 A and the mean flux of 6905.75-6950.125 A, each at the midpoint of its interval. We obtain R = 0.074 mag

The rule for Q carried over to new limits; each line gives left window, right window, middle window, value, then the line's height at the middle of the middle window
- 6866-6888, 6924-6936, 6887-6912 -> 0.05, 10.8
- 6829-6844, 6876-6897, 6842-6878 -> 0.03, 9.96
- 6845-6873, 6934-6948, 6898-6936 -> 0.05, 11.6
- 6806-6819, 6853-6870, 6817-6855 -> -0.02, 9.54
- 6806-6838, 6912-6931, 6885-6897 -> 0.07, 10.8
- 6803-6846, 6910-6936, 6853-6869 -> 0.08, 10.3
